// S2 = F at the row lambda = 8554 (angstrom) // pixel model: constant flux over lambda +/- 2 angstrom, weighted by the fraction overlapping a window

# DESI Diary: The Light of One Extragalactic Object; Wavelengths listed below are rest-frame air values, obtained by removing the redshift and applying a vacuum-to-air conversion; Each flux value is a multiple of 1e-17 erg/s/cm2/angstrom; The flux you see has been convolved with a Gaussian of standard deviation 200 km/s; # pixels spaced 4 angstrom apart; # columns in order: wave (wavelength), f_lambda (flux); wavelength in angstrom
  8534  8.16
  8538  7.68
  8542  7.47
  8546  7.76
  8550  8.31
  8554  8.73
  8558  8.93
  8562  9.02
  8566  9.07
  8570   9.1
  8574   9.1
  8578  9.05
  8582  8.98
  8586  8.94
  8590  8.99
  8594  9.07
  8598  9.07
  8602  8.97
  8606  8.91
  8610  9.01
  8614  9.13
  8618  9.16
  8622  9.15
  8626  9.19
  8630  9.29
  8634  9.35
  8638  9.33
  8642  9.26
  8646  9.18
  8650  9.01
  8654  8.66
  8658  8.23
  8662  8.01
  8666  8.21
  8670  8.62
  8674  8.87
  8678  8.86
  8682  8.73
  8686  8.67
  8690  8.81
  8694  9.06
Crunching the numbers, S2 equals 8.73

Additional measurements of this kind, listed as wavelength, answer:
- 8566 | 9.07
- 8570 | 9.1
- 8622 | 9.15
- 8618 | 9.16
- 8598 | 9.07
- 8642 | 9.26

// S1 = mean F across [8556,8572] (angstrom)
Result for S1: 9.03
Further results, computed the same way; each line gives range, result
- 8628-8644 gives 9.31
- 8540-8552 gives 7.85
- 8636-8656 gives 9.09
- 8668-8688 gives 8.75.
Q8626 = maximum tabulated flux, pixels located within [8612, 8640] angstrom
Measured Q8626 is 9.35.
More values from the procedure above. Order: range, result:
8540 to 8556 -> 8.73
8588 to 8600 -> 9.07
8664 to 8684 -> 8.87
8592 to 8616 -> 9.13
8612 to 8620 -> 9.16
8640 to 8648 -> 9.26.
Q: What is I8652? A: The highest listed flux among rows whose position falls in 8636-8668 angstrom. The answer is 9.33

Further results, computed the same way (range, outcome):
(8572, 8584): 9.1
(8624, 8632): 9.29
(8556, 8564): 9.02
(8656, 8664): 8.23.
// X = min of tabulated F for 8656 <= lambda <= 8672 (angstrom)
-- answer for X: 8.01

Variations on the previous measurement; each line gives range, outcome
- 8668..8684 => 8.62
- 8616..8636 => 9.15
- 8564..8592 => 8.94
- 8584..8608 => 8.91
